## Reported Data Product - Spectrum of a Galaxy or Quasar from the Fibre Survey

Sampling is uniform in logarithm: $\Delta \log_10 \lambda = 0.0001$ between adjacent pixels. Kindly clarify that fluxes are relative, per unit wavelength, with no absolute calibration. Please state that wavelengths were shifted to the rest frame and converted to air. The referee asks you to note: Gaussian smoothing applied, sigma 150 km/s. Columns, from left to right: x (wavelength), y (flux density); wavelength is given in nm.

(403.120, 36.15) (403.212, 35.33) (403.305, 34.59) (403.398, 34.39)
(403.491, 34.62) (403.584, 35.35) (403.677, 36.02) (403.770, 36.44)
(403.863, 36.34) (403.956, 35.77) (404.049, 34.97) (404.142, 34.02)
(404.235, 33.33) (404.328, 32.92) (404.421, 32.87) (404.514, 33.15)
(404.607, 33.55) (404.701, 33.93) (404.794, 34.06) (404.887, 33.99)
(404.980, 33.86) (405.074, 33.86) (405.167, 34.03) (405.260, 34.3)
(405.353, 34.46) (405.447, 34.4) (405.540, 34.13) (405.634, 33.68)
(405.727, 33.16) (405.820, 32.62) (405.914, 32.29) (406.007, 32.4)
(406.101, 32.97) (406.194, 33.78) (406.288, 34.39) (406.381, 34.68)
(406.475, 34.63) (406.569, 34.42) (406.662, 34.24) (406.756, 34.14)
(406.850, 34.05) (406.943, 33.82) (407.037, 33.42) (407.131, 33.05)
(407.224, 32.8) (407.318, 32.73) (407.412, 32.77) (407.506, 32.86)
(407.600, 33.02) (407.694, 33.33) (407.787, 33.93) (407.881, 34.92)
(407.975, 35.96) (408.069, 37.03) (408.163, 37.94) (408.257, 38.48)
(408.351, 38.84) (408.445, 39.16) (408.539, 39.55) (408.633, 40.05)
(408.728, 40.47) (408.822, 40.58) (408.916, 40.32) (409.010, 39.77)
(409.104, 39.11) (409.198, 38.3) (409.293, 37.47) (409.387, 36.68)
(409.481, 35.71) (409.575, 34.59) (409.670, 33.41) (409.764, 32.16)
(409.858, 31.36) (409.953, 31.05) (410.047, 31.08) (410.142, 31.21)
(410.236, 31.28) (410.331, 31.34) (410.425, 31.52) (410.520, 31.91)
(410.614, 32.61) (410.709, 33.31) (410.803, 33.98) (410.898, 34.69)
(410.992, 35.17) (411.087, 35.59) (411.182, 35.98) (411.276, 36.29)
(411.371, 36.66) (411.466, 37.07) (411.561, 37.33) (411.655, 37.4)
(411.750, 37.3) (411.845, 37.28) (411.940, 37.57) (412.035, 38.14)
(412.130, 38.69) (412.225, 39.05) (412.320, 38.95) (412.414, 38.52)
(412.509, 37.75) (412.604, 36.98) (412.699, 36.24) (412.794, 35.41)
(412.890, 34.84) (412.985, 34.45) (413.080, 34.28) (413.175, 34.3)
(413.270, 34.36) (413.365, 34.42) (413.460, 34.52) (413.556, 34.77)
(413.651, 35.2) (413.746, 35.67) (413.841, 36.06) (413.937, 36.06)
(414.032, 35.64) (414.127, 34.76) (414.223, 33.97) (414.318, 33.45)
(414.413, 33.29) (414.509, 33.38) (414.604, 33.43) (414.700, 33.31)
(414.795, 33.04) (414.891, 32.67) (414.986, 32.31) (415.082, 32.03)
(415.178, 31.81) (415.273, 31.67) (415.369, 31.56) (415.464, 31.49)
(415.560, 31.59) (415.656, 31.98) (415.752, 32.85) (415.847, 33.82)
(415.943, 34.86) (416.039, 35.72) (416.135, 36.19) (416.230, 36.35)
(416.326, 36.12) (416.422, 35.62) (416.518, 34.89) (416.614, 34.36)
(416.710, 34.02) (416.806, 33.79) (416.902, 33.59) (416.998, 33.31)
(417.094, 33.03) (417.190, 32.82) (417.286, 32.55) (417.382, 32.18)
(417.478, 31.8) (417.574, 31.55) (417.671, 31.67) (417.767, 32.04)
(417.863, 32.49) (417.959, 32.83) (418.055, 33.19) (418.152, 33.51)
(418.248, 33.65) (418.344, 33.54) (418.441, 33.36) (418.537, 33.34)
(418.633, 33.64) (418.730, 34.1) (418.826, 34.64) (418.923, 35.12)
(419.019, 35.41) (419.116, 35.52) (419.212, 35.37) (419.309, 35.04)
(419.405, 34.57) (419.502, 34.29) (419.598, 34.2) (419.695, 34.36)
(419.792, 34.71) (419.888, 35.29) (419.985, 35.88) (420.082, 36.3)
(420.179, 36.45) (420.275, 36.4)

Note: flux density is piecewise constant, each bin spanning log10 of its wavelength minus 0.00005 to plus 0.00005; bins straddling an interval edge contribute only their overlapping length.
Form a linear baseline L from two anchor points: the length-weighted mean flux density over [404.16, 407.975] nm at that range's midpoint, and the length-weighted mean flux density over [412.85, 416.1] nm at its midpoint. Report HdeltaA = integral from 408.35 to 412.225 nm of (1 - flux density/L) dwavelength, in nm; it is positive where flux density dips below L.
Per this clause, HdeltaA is -0.252 nm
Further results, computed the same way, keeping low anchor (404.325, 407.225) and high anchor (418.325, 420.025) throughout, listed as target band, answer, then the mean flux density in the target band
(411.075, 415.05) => -0.17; 35.6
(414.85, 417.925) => 0.11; 33.2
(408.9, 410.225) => -0.04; 34.9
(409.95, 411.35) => 0.03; 33.3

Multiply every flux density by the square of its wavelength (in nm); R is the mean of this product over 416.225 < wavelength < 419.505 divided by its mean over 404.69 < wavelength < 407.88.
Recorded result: 1.06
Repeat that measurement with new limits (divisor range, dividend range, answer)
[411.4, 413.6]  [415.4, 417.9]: 0.94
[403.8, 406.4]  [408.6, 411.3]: 1.06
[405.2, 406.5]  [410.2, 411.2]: 1.01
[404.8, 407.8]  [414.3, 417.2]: 1.04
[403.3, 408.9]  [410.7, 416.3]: 1.04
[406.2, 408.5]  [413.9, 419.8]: 1.01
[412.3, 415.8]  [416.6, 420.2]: 1.01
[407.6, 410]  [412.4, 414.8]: 0.97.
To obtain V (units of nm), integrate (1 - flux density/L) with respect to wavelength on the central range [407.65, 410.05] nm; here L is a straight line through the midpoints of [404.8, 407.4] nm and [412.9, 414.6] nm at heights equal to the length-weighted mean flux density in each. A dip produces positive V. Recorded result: -0.19 nm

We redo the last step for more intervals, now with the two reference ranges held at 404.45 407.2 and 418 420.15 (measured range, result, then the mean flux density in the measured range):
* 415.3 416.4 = 0.015 nm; 33.9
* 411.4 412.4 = -0.111 nm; 37.9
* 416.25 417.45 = 0.017 nm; 33.9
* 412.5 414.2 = -0.053 nm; 35.2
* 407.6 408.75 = -0.113 nm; 37.2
